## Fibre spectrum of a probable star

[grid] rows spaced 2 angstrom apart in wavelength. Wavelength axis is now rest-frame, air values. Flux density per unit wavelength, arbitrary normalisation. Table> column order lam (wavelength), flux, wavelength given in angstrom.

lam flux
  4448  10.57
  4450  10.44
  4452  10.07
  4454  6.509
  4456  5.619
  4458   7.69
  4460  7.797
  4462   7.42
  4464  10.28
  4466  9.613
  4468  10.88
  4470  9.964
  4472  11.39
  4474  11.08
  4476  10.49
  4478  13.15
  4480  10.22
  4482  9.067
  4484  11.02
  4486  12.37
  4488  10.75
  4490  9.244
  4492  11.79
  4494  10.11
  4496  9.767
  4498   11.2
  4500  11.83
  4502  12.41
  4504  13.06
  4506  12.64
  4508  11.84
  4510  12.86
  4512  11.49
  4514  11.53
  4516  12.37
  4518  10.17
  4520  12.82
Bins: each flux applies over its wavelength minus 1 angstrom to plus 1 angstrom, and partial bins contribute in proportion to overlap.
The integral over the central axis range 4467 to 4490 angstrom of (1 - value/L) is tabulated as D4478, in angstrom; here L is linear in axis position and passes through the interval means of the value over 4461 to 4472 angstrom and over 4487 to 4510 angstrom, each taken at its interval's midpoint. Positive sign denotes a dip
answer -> -1.1 angstrom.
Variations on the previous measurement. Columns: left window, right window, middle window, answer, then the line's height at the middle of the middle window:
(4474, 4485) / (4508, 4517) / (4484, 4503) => 0.47 angstrom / 11.3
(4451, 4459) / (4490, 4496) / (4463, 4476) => -2.89 angstrom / 8.62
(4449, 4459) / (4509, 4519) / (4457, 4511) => -4.68 angstrom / 9.87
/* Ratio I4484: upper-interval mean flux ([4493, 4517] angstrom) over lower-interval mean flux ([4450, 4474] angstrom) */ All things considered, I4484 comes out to 1.3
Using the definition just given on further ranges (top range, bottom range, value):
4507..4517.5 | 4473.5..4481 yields 1.06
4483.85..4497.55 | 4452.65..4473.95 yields 1.21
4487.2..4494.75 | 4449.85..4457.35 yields 1.33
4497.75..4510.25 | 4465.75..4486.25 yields 1.13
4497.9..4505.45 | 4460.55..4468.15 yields 1.32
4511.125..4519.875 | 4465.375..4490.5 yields 1.07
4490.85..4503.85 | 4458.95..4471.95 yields 1.19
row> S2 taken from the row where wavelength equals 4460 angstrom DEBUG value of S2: 7.797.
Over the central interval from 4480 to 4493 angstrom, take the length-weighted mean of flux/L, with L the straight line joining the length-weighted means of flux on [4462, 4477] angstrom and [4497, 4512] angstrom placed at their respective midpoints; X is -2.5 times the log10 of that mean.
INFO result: 0.06 mag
